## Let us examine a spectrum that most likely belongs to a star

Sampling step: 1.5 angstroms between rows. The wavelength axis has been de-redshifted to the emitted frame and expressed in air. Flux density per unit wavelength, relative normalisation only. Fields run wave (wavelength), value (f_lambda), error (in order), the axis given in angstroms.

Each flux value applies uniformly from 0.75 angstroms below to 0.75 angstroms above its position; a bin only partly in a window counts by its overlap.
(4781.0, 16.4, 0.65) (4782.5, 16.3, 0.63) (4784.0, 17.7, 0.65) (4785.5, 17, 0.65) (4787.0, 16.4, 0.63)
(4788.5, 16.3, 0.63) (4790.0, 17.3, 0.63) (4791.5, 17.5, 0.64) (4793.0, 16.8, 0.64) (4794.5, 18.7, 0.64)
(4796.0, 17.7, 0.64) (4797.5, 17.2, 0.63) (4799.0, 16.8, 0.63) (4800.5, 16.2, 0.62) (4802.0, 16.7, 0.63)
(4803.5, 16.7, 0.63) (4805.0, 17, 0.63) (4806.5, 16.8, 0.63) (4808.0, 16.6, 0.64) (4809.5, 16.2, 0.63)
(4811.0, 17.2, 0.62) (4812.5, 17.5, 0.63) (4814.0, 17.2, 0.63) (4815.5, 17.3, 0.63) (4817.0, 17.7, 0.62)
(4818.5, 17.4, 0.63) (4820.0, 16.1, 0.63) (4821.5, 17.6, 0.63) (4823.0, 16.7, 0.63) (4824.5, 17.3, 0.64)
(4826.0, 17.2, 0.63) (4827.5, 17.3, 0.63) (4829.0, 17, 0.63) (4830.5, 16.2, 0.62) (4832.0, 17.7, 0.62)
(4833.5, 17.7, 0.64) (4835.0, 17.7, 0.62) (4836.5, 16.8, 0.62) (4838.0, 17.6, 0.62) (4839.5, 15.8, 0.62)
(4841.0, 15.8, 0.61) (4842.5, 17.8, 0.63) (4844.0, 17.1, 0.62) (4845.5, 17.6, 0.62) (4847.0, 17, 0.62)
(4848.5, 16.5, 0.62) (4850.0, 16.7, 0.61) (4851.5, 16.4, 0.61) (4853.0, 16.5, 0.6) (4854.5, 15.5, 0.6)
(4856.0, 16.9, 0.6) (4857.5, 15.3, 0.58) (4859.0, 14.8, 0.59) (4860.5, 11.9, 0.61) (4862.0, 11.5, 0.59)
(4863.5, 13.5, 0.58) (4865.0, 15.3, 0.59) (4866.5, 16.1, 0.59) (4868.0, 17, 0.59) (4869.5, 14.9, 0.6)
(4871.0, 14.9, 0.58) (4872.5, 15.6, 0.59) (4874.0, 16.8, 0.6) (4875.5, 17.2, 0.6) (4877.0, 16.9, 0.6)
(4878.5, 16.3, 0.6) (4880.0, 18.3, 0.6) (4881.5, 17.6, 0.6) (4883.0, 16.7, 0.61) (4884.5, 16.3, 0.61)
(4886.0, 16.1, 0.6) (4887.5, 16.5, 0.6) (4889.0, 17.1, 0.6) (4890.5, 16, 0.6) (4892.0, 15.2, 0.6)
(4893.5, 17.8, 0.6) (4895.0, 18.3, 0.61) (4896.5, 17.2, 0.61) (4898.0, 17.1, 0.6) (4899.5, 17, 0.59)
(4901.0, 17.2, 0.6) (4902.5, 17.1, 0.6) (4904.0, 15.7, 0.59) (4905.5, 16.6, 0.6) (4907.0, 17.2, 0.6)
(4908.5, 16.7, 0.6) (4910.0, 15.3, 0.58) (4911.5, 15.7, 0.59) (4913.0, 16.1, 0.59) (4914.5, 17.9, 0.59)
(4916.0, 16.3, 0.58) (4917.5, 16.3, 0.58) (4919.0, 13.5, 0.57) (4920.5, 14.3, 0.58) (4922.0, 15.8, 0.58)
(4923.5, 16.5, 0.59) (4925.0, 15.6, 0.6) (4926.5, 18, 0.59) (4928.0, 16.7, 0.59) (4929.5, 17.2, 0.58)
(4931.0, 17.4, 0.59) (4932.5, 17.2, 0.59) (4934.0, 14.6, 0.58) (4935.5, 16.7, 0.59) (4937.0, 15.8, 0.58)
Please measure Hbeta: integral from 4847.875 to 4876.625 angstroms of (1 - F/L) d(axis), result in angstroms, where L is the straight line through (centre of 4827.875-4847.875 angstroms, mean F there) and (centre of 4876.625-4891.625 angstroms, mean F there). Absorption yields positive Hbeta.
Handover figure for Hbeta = 2.5 angstroms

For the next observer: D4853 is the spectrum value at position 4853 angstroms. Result 16.5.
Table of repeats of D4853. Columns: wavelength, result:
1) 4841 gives 15.8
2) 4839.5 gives 15.8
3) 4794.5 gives 18.7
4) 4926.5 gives 18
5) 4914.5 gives 17.9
